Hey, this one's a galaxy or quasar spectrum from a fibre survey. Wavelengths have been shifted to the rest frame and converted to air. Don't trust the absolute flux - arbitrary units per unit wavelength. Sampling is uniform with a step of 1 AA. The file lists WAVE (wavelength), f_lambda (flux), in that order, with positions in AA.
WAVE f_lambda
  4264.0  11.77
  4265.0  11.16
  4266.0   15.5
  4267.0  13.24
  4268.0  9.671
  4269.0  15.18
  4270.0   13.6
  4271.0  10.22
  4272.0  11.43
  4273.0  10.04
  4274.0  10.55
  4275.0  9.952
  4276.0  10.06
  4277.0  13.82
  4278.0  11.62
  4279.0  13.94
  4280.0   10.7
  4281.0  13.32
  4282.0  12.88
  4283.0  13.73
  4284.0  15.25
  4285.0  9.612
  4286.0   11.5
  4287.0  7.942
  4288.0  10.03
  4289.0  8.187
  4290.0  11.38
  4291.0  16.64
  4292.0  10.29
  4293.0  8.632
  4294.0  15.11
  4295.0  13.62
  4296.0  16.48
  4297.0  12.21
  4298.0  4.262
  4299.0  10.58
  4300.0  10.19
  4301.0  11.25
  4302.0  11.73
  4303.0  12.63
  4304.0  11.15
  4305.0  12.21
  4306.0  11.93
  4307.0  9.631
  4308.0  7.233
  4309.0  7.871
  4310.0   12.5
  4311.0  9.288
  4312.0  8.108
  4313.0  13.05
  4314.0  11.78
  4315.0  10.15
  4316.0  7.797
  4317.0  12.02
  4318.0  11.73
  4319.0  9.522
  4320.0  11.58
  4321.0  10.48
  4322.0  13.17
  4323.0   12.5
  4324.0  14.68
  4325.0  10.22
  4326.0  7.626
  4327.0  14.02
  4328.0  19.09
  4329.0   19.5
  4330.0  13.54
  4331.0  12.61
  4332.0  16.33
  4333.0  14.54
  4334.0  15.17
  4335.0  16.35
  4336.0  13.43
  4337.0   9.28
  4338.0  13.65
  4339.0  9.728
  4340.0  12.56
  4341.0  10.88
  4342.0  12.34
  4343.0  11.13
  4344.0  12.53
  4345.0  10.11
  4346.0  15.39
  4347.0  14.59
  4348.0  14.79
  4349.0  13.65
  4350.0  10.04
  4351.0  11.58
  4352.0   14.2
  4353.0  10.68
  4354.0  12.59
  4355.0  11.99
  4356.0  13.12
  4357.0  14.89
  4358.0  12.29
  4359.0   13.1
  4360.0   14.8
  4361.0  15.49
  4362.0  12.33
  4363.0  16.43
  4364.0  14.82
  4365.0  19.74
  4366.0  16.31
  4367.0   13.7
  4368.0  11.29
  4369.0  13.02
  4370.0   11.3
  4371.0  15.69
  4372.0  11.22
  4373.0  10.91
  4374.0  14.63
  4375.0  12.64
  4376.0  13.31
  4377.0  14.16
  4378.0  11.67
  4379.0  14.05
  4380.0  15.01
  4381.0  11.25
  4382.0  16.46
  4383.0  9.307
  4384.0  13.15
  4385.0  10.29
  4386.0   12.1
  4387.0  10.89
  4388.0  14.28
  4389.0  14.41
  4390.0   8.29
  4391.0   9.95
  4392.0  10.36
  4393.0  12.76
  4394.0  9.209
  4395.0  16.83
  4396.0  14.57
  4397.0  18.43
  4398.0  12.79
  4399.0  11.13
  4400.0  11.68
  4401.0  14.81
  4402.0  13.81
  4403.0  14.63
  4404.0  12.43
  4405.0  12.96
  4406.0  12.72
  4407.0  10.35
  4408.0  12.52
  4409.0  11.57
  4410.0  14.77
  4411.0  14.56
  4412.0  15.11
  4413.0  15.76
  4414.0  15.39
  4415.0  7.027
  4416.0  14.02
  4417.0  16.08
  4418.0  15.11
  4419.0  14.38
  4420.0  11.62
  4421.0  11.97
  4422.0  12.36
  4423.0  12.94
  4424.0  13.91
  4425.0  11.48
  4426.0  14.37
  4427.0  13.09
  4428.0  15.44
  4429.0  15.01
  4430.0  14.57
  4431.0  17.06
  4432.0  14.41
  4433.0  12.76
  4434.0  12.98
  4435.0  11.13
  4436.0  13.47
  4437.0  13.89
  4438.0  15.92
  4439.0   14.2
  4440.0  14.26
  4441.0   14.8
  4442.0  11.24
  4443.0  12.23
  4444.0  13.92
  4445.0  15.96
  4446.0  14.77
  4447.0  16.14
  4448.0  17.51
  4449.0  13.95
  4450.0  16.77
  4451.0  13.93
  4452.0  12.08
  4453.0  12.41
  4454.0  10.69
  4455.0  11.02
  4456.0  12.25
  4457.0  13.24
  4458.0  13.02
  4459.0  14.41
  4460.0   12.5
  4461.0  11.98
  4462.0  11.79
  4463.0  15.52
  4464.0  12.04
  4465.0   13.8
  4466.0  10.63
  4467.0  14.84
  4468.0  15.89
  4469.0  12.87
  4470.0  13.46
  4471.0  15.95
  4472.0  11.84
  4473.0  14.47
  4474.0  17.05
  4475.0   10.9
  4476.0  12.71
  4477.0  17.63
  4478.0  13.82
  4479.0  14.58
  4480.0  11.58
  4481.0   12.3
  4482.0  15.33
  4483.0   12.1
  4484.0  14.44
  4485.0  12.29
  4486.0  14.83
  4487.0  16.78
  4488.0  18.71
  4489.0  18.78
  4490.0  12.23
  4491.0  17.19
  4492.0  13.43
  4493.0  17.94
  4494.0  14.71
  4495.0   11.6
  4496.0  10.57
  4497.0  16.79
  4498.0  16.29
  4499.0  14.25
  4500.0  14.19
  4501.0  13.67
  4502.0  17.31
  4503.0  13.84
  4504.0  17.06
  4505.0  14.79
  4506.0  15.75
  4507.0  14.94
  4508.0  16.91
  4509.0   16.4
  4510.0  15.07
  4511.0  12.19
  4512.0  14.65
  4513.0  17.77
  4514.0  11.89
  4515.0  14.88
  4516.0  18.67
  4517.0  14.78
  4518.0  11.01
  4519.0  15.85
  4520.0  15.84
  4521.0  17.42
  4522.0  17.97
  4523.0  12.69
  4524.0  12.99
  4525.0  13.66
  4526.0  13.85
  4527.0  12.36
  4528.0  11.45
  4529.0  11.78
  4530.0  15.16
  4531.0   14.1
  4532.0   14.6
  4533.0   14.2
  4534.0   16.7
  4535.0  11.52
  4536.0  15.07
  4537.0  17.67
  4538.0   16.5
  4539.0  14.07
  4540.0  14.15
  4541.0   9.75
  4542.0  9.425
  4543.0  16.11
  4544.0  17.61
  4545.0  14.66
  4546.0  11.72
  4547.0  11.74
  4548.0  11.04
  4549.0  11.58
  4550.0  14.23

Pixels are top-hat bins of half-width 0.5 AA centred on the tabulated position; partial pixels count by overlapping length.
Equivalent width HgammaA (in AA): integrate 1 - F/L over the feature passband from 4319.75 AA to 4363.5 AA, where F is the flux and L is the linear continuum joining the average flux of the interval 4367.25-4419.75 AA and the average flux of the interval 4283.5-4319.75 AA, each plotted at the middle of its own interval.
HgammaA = -5.0 AA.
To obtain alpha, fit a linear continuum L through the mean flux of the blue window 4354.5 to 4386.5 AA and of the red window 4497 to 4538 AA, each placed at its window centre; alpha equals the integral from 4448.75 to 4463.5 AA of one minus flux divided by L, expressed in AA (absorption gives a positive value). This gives 1.3 AA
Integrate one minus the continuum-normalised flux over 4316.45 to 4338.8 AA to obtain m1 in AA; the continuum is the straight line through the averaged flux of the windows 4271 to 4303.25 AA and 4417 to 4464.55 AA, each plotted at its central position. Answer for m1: -2.0 AA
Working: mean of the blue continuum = 11.5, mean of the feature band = 13.2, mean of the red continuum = 13.7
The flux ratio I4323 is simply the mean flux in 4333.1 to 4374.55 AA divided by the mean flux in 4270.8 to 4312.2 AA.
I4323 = 1.2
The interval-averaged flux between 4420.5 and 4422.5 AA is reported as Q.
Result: 12.2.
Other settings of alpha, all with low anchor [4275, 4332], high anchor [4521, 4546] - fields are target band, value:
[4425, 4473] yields -1.9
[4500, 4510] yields -1.2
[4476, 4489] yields -1.0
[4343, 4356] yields -0.5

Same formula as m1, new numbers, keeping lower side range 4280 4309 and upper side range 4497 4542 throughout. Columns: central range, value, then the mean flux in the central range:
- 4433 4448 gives -0.58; 14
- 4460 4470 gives 0.44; 13.2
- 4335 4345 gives 0.11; 11.9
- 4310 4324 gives 0.74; 11.1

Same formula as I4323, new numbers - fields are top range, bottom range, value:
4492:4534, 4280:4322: 1.32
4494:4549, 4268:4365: 1.18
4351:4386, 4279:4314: 1.19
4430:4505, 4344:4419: 1.07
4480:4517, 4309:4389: 1.17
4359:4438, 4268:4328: 1.17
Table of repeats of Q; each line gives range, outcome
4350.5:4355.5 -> 12.2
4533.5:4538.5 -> 15.5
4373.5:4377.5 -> 13.7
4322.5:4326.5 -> 11.3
